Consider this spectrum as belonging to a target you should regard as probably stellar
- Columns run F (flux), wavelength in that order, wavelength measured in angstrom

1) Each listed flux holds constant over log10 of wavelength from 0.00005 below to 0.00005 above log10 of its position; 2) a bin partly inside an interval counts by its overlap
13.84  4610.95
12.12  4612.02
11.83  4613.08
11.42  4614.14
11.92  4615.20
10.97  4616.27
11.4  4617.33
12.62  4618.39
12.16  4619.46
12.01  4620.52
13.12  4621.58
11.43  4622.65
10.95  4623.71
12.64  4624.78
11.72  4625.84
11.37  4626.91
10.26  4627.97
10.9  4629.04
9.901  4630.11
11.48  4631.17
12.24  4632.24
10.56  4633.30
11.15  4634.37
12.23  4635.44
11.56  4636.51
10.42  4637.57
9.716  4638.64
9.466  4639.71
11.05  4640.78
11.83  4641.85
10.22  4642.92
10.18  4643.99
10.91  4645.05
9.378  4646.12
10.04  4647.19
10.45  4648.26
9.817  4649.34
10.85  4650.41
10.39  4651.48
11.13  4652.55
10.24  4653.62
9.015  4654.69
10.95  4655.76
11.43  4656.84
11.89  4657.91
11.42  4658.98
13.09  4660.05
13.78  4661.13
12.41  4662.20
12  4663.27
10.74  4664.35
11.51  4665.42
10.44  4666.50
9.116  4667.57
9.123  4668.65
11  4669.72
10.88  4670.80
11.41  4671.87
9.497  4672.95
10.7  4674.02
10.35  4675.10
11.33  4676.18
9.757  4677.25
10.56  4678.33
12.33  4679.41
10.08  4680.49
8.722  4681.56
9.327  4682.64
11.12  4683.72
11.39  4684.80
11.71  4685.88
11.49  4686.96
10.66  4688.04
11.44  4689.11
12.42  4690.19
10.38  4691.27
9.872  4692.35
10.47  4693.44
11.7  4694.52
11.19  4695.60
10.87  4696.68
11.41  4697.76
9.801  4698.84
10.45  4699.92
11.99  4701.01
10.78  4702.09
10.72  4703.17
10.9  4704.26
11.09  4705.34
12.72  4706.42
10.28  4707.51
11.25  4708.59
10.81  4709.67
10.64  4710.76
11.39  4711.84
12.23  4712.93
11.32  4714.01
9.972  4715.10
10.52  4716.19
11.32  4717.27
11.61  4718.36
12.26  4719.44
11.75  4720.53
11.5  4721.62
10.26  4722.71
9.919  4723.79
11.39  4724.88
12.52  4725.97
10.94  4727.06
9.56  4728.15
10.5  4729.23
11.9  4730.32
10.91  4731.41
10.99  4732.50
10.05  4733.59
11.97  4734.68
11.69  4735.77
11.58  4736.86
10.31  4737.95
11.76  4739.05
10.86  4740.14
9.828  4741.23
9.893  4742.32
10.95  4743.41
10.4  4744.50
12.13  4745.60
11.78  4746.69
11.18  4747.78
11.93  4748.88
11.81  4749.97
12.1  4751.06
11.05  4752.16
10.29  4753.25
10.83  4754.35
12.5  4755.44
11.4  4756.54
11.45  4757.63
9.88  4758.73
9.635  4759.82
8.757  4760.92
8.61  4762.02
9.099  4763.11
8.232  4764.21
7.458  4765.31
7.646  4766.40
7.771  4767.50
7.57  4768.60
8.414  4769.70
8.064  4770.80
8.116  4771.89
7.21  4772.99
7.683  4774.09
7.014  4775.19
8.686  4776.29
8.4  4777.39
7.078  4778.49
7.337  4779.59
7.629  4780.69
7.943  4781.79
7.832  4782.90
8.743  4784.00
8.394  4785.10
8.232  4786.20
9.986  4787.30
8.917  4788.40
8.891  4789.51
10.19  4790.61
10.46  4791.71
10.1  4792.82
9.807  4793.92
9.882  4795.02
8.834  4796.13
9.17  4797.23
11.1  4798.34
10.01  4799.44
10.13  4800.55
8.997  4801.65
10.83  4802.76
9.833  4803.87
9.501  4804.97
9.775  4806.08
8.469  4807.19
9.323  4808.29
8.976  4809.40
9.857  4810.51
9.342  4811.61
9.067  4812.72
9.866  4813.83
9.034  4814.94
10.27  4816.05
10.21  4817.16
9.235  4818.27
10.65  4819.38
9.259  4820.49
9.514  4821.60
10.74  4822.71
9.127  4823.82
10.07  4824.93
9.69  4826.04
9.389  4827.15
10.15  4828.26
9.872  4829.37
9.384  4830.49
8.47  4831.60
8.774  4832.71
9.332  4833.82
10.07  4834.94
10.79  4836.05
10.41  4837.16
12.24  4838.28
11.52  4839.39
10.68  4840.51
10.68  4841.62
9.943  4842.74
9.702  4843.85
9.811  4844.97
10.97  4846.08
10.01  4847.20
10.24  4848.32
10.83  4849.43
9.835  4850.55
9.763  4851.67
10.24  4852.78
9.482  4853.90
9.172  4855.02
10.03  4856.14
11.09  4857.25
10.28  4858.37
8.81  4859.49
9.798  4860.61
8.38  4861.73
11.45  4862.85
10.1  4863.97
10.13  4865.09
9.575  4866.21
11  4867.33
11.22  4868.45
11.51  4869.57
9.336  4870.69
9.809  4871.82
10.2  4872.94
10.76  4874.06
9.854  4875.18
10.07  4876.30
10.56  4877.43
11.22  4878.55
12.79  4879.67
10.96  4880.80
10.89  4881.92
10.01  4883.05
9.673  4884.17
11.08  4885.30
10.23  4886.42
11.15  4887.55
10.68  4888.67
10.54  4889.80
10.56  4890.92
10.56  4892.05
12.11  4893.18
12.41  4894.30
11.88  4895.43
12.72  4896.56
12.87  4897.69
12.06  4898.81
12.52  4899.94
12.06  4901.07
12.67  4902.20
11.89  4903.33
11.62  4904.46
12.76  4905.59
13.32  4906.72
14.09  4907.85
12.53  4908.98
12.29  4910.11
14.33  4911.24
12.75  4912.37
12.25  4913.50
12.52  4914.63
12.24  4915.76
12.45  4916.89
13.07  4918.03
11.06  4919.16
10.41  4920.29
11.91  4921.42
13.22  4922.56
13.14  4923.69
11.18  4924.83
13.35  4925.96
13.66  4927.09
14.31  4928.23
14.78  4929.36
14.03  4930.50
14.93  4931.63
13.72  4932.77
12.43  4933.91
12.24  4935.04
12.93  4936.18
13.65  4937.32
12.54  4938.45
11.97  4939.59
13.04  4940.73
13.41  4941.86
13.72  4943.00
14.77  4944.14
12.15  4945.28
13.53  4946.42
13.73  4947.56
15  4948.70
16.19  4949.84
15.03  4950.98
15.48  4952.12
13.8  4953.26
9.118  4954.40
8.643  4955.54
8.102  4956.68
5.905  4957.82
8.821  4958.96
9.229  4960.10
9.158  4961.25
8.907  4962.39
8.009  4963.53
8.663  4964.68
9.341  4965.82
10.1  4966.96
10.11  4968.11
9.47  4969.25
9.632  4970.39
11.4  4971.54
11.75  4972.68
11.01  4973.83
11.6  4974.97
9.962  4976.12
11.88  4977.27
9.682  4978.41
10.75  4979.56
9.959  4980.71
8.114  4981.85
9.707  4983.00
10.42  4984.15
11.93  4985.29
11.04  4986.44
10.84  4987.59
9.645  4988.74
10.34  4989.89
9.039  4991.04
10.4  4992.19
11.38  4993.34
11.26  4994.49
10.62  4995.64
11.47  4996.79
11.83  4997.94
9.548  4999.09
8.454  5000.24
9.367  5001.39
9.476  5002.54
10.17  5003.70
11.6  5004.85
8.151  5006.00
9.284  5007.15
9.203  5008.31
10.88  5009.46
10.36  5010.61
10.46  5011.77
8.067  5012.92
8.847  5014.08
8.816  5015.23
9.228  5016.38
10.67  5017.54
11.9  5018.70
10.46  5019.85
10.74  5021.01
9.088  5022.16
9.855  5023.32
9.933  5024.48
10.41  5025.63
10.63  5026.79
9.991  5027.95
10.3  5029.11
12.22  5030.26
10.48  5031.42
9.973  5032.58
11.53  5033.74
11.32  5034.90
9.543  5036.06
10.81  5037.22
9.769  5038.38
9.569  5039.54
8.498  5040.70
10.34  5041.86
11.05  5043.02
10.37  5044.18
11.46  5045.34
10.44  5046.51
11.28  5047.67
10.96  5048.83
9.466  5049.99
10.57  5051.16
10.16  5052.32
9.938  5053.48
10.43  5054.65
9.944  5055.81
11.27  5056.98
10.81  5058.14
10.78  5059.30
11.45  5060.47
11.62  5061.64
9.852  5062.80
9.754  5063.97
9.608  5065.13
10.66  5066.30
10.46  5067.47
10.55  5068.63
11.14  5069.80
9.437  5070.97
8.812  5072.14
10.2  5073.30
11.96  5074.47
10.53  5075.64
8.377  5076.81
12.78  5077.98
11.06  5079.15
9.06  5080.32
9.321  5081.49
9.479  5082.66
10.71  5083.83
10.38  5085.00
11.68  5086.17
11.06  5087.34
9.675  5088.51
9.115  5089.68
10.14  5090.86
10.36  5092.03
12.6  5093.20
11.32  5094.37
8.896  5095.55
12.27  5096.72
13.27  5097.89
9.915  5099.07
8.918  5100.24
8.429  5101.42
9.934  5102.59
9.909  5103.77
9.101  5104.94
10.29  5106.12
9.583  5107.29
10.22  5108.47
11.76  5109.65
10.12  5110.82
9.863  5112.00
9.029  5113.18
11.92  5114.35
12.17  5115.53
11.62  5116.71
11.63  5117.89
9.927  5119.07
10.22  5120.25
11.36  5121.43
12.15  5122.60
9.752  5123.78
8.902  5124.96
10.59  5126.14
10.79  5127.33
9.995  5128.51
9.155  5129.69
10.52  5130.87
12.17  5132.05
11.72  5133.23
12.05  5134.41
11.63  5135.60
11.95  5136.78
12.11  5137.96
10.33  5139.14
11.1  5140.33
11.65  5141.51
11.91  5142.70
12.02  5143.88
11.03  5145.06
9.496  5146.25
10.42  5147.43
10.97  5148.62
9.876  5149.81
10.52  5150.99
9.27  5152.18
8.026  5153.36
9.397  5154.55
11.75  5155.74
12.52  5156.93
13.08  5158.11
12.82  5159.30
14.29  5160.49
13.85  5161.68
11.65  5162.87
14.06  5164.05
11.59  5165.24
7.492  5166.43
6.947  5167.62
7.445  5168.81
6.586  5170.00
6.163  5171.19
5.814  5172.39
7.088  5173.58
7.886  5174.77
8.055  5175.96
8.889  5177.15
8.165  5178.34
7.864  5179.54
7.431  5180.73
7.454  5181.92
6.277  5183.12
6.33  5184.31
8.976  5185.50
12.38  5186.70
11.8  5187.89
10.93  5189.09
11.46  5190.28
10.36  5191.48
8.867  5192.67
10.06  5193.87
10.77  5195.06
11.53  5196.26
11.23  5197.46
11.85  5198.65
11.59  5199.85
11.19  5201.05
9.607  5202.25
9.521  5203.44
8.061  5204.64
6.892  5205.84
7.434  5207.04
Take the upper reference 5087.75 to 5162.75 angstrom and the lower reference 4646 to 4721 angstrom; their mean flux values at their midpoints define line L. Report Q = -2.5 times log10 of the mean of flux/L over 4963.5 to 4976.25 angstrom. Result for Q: 0.07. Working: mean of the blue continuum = 10.9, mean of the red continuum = 10.8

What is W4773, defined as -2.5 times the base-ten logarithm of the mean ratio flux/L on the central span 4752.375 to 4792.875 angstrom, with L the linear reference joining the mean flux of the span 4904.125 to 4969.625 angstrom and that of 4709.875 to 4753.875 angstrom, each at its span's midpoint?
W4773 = 0.27 mag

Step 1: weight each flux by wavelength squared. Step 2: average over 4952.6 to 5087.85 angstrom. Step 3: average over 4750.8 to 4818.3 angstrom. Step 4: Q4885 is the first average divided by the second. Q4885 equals 1.22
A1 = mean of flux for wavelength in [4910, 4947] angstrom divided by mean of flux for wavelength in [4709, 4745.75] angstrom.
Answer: 1.18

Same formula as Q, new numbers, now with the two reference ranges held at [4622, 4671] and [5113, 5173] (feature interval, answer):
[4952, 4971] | 0.14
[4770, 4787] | 0.34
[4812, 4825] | 0.12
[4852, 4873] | 0.08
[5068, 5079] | 0.03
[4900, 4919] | -0.17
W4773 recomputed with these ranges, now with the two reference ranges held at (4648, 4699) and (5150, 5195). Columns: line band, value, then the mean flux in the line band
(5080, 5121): -0.07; 10.4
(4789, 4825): 0.09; 9.71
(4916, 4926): -0.19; 12.1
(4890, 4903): -0.17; 12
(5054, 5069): -0.07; 10.6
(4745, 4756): -0.09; 11.5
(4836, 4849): -0.01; 10.6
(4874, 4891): -0.04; 10.7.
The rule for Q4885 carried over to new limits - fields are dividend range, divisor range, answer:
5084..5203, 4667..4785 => 1.18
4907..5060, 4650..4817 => 1.19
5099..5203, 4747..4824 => 1.26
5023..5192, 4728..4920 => 1.12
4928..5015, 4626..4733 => 1.14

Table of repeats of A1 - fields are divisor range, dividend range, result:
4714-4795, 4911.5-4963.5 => 1.24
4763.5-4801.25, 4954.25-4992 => 1.13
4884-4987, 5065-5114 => 0.87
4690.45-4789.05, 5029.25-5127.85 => 1.03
